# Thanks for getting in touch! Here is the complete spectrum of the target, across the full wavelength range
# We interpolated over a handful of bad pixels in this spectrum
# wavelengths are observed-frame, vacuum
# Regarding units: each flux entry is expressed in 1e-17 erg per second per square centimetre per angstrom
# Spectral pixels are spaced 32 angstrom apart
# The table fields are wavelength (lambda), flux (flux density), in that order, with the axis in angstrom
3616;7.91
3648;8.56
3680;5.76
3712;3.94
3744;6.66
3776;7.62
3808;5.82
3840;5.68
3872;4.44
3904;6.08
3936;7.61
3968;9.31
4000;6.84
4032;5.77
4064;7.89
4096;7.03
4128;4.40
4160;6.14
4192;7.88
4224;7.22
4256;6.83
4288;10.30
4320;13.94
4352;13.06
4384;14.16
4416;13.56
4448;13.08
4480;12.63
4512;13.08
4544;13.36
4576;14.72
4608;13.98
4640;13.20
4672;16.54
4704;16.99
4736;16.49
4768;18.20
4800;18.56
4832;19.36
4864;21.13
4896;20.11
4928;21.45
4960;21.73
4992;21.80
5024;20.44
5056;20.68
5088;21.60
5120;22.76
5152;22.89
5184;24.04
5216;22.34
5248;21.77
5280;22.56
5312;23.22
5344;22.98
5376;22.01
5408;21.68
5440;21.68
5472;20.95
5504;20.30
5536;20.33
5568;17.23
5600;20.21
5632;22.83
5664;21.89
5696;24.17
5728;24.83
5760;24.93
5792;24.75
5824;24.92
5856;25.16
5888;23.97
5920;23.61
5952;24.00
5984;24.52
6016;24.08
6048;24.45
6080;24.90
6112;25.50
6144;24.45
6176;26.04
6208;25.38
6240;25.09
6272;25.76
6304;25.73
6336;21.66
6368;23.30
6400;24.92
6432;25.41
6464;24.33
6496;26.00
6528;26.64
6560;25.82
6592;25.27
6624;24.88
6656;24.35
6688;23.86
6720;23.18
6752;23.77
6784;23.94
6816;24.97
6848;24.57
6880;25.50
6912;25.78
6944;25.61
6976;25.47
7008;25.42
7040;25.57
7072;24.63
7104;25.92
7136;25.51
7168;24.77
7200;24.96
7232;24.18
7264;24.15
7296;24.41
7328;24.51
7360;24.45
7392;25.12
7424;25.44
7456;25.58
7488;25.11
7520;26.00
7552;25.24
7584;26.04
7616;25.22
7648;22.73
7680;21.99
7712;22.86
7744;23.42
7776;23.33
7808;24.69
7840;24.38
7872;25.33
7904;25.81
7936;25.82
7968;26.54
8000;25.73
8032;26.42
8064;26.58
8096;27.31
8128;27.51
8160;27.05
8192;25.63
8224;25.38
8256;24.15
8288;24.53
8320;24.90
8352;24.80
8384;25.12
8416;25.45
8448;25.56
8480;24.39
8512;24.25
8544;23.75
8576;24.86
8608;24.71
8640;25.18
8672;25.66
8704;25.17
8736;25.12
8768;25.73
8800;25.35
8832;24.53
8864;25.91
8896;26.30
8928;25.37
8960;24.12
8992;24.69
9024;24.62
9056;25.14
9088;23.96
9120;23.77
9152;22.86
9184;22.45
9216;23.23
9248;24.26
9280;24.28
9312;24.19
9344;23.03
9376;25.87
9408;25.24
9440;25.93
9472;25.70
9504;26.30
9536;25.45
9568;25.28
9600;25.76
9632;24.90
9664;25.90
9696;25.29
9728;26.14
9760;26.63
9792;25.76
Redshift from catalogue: 0.08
